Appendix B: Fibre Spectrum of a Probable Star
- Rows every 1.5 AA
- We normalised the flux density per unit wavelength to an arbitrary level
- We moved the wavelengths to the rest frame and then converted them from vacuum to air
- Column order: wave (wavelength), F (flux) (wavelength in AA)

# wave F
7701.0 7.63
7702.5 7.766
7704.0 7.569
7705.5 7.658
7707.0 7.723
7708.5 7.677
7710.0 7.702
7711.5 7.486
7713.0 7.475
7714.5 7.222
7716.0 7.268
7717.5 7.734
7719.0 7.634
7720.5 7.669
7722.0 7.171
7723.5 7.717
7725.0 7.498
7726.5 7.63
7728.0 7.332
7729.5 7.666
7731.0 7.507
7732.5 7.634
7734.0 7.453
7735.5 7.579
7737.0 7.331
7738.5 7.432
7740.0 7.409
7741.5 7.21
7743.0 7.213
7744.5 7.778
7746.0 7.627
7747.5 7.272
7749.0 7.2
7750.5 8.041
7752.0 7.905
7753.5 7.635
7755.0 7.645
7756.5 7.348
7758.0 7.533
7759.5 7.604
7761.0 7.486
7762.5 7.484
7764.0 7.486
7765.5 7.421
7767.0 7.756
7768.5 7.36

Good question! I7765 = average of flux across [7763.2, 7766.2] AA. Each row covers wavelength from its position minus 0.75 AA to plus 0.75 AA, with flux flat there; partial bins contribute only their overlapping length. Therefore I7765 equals 7.45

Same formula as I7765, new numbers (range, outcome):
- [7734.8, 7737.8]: 7.45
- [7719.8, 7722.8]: 7.42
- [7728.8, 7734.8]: 7.56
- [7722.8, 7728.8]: 7.54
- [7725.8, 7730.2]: 7.54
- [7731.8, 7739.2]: 7.49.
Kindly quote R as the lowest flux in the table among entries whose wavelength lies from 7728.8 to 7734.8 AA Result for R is 7.453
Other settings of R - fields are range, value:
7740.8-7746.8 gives 7.21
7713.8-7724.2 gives 7.171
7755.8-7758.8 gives 7.348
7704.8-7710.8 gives 7.658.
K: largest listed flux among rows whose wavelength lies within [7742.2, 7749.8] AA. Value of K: 7.778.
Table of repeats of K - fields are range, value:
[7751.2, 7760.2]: 7.905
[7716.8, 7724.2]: 7.734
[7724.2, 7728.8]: 7.63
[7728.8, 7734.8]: 7.666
